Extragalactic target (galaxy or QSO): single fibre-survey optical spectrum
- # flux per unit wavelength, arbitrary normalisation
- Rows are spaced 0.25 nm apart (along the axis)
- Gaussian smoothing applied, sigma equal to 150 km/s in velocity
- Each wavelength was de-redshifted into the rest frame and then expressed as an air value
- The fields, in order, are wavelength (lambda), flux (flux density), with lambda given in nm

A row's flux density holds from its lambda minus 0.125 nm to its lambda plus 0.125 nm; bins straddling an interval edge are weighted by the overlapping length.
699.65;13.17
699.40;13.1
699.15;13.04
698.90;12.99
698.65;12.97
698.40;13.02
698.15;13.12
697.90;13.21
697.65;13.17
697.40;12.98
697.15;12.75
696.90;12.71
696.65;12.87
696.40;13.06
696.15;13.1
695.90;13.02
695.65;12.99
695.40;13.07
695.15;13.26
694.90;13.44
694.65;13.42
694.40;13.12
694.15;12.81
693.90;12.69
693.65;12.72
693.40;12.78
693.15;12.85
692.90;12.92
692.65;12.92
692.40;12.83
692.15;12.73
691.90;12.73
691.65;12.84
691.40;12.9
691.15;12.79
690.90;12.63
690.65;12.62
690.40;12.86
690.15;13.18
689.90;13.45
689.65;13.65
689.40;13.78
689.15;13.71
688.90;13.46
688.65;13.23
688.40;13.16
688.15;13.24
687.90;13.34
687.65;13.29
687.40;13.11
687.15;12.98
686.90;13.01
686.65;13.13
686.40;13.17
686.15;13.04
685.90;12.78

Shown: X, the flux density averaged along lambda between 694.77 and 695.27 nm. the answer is 13.4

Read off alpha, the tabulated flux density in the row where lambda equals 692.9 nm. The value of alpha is 12.92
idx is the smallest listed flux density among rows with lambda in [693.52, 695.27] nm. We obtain 12.69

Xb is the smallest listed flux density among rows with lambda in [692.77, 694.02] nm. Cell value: 12.69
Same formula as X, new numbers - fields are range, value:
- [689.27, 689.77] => 13.7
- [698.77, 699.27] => 13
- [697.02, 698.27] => 13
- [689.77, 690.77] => 13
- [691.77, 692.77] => 12.8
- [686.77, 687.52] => 13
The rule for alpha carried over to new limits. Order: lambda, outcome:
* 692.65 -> 12.92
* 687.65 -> 13.29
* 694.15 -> 12.81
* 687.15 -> 12.98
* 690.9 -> 12.63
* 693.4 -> 12.78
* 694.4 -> 13.12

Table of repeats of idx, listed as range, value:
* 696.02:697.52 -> 12.71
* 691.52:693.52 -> 12.73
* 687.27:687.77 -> 13.11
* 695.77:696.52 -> 13.02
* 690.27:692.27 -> 12.62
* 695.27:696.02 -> 12.99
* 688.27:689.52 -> 13.16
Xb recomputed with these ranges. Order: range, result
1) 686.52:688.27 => 12.98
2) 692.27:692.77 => 12.83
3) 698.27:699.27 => 12.97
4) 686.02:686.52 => 13.04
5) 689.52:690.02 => 13.45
